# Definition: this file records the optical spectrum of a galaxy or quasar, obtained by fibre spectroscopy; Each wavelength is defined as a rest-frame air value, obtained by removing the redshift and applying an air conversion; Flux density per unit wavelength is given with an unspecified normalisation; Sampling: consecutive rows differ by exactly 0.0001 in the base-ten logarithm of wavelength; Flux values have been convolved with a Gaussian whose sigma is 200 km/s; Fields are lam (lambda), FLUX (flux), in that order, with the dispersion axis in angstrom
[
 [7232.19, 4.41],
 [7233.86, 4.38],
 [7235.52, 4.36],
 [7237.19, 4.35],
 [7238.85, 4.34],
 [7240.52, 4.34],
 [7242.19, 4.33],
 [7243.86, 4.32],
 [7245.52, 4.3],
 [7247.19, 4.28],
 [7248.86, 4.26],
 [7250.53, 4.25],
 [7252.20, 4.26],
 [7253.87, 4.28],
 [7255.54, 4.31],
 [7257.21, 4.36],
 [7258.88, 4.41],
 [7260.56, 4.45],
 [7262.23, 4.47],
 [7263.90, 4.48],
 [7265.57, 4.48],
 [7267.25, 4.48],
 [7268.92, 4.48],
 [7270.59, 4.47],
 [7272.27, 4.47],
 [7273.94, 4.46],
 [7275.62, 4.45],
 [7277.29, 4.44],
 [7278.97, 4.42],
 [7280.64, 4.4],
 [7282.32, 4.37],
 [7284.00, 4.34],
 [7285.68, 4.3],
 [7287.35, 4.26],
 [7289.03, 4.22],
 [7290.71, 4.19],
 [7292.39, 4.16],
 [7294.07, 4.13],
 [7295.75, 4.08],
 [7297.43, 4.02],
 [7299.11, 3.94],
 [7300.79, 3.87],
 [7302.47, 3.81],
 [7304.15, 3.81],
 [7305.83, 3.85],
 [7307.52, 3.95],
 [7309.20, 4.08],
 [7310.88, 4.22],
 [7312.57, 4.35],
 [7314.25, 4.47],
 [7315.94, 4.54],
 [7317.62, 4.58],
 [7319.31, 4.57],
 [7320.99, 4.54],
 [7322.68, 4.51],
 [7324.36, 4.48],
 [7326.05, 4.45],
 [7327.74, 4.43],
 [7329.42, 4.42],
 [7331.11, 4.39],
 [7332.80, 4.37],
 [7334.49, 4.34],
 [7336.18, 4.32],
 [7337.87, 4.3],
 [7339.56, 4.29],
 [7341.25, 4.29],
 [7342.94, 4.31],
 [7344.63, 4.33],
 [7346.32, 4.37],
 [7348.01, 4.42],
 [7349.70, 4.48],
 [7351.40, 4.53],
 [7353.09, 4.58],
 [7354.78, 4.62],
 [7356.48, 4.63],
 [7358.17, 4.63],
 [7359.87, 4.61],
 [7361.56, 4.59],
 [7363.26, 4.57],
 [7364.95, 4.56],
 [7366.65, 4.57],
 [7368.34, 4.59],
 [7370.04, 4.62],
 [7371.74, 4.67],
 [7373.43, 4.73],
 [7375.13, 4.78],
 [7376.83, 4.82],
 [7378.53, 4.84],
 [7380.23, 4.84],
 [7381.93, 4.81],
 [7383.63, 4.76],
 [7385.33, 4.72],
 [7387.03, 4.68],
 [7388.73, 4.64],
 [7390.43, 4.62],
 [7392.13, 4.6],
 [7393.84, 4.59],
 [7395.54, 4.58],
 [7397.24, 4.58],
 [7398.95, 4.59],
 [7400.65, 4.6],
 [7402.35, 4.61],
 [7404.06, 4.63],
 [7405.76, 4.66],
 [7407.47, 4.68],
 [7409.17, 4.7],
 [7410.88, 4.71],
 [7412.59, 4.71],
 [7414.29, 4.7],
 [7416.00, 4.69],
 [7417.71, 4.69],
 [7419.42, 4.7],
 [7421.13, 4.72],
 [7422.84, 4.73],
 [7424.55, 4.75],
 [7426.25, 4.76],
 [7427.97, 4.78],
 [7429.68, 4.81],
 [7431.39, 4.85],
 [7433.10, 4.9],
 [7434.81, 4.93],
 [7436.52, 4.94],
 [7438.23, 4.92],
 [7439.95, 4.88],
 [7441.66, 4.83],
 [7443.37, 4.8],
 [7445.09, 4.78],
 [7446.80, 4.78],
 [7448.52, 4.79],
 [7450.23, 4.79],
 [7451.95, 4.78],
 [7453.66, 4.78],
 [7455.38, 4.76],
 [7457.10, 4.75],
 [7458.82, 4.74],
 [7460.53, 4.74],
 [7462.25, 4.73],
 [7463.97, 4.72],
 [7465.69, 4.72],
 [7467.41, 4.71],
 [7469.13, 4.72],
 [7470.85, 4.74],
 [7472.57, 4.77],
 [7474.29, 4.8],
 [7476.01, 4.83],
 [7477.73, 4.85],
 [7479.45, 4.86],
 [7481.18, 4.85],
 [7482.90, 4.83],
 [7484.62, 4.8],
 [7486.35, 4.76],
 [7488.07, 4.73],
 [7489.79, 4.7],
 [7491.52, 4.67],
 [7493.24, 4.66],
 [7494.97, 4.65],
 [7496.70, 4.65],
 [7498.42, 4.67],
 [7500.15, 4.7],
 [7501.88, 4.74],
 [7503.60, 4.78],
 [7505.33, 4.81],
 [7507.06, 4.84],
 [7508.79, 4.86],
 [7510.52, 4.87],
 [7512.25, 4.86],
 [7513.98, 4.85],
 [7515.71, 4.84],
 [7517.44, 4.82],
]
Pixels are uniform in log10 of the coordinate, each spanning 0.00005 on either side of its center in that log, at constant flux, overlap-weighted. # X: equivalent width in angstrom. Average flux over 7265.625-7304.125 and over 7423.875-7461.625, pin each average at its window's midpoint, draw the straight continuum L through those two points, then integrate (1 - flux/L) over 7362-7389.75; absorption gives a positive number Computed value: -0.7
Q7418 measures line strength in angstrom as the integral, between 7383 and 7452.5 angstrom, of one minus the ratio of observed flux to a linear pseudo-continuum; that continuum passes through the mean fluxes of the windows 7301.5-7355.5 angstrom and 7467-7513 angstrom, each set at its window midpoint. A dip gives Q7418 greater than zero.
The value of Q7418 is -2.3 angstrom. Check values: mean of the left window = 4.34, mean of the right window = 4.77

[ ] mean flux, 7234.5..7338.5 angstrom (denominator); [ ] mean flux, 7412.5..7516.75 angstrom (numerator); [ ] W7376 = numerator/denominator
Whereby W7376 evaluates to 1.1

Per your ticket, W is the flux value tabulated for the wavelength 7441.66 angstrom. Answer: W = 4.83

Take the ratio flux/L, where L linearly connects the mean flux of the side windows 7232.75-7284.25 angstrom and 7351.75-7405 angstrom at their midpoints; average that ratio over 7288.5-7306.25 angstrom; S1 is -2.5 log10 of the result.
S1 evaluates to 0.12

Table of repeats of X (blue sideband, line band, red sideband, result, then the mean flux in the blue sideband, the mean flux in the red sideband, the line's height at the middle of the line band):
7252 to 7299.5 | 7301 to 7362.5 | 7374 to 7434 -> 1.78 angstrom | 4.33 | 4.71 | 4.5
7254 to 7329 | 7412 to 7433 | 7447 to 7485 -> -0.40 angstrom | 4.31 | 4.78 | 4.66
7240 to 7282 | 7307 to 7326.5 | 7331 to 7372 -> 0.18 angstrom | 4.39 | 4.48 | 4.44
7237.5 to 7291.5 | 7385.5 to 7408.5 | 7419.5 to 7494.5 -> 0.14 angstrom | 4.36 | 4.78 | 4.65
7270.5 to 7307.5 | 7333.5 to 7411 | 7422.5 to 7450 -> -0.57 angstrom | 4.19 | 4.83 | 4.55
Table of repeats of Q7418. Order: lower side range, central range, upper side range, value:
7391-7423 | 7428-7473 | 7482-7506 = -1.0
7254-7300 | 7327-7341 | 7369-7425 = 0.5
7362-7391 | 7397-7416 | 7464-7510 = 0.2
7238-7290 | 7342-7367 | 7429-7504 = 0.2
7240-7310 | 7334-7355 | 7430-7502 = 0.3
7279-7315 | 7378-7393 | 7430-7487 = -0.7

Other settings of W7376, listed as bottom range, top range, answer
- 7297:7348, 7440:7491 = 1.12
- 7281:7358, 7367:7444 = 1.10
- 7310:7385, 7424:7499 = 1.06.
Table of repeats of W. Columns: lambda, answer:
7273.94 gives 4.46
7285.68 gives 4.3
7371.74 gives 4.67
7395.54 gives 4.58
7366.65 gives 4.57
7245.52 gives 4.3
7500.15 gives 4.7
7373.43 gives 4.73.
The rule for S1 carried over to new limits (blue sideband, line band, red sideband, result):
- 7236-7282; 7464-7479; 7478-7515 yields -0.01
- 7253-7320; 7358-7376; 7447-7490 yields -0.03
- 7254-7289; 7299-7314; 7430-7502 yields 0.12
